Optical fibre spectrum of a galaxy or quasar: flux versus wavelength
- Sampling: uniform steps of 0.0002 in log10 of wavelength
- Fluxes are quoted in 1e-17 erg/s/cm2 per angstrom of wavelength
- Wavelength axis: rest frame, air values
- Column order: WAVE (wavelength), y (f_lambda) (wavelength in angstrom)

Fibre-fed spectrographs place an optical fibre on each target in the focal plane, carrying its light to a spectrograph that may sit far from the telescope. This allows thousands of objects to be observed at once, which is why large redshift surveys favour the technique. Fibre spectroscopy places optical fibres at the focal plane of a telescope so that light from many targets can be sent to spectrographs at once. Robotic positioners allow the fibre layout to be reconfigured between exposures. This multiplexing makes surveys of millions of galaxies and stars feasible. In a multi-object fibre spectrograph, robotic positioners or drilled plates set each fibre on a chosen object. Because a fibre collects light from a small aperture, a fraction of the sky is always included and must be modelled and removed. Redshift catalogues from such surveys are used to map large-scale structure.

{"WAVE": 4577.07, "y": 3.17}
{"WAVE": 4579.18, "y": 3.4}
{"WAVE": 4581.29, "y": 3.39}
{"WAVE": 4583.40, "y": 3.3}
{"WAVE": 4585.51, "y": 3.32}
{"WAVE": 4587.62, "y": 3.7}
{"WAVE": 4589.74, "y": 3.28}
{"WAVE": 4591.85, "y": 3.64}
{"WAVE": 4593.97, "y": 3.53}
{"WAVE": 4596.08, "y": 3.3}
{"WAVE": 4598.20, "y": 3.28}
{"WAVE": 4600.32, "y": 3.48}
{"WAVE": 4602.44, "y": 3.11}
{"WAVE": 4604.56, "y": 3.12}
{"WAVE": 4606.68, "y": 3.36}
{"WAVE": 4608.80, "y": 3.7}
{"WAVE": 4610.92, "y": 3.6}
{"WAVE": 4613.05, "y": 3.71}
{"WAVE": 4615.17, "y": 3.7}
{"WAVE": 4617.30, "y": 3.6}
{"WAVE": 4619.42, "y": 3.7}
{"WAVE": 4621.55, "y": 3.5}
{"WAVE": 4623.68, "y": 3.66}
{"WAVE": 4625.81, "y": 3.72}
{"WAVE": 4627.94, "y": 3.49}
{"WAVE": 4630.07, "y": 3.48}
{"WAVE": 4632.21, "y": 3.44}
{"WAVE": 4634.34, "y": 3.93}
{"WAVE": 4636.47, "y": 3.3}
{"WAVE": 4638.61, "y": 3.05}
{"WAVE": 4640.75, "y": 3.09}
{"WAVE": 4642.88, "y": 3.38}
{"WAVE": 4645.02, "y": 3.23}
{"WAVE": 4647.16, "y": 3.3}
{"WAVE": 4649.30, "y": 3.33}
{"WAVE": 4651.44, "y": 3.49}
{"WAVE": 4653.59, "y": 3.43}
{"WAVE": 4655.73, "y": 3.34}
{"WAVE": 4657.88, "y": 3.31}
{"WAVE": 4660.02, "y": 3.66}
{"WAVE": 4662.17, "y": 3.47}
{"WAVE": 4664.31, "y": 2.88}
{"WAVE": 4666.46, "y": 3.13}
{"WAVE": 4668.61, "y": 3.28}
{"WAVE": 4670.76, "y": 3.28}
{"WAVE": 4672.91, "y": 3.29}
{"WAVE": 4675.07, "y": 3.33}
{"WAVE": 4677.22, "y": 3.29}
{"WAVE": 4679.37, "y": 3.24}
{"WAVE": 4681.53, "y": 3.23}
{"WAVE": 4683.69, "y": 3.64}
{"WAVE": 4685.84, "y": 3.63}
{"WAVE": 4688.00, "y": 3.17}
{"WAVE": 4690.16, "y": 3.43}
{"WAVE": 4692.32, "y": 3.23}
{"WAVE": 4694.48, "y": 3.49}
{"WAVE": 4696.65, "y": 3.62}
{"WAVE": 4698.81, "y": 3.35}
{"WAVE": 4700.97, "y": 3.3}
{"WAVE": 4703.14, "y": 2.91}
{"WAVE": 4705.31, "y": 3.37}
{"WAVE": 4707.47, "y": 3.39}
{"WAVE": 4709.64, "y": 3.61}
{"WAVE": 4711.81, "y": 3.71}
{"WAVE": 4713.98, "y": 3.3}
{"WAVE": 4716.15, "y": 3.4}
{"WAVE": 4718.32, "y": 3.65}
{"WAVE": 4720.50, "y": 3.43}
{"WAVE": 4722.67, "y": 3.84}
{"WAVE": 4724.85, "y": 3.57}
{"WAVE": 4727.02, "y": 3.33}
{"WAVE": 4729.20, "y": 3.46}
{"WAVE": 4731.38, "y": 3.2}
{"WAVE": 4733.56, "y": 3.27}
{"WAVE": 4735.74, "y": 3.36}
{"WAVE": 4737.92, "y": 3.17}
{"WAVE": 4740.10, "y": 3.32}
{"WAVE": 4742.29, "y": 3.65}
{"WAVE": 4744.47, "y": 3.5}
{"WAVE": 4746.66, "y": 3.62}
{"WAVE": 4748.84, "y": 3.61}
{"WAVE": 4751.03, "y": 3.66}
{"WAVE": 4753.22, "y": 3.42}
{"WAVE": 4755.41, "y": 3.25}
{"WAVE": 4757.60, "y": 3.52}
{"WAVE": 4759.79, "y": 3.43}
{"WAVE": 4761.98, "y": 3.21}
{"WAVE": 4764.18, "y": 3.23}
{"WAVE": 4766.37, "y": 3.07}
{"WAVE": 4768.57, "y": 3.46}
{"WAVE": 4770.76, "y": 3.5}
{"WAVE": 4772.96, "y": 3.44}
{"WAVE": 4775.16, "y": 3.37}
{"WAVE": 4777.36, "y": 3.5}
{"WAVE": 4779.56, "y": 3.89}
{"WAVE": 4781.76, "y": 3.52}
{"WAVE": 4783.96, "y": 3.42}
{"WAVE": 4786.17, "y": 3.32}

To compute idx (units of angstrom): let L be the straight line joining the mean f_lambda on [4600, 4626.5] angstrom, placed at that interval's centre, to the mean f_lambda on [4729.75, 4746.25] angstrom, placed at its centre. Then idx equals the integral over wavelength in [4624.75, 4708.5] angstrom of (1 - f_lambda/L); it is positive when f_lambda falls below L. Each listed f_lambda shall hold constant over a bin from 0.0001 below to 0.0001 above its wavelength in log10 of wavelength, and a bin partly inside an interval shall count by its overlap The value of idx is 2.6 angstrom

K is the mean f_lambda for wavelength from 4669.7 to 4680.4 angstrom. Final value 3.29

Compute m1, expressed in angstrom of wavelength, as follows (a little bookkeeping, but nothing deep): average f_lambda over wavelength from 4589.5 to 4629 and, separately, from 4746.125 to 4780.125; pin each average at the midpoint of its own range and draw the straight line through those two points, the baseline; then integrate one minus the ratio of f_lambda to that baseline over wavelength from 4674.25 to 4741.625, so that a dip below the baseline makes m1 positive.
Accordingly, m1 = 1.3 angstrom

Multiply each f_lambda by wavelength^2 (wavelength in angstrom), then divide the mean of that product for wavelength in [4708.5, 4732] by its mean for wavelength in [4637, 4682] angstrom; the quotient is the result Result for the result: 1.1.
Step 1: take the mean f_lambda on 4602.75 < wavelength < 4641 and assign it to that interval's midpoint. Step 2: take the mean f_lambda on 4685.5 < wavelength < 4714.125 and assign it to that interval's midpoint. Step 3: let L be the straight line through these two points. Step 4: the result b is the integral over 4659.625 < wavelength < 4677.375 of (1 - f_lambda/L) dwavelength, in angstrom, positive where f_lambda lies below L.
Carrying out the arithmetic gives 0.8 angstrom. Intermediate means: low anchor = 3.51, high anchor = 3.39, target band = 3.28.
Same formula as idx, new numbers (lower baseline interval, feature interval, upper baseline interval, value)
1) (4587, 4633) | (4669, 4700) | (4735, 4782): 0.90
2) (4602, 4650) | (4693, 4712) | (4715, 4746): 0.26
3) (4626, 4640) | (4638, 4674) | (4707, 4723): 1.90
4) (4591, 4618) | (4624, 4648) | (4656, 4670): -0.25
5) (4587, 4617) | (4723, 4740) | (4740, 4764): 0.53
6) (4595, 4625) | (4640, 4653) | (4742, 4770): 0.60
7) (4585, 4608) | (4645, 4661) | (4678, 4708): -0.14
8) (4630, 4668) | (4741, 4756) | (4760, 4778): -0.85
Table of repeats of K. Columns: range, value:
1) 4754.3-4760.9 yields 3.4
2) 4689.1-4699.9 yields 3.42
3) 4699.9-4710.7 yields 3.31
